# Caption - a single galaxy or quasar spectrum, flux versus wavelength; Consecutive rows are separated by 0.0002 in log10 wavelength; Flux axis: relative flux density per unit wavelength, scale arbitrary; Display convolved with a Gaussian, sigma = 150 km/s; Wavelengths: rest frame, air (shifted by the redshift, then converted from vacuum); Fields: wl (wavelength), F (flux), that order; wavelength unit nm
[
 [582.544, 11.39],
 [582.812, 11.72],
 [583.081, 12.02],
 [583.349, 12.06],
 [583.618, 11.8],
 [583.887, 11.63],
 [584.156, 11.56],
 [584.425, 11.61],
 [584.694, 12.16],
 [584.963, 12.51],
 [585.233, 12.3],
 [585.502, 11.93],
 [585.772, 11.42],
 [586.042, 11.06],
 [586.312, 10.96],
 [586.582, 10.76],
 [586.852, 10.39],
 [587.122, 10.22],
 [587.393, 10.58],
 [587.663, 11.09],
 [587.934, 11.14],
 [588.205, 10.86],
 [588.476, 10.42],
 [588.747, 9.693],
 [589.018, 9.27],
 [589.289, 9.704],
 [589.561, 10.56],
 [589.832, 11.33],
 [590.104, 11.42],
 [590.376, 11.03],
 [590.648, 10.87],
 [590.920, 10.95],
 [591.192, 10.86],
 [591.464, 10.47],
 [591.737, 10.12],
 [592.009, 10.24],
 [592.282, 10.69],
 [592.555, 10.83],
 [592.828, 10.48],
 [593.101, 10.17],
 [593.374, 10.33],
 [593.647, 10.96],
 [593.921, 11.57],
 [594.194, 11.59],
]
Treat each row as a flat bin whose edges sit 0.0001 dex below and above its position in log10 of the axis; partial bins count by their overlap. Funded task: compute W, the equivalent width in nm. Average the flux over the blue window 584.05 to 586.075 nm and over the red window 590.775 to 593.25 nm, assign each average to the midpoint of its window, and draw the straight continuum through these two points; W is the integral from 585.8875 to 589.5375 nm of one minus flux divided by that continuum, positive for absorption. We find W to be 0.28 nm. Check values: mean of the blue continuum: 11.9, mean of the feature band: 10.5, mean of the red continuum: 10.5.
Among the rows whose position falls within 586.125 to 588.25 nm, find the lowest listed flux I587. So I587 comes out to 10.22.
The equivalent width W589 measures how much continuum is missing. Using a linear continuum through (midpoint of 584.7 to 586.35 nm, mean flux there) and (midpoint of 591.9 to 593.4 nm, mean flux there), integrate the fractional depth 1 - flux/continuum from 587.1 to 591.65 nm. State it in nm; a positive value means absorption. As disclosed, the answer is 0.181 nm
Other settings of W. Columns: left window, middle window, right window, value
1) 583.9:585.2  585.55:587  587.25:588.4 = 0.05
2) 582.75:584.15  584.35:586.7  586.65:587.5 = -0.13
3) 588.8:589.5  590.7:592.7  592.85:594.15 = -0.06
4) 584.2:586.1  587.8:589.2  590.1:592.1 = 0.12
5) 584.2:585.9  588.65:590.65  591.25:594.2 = 0.12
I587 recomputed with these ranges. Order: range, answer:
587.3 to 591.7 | 9.27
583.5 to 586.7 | 10.76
